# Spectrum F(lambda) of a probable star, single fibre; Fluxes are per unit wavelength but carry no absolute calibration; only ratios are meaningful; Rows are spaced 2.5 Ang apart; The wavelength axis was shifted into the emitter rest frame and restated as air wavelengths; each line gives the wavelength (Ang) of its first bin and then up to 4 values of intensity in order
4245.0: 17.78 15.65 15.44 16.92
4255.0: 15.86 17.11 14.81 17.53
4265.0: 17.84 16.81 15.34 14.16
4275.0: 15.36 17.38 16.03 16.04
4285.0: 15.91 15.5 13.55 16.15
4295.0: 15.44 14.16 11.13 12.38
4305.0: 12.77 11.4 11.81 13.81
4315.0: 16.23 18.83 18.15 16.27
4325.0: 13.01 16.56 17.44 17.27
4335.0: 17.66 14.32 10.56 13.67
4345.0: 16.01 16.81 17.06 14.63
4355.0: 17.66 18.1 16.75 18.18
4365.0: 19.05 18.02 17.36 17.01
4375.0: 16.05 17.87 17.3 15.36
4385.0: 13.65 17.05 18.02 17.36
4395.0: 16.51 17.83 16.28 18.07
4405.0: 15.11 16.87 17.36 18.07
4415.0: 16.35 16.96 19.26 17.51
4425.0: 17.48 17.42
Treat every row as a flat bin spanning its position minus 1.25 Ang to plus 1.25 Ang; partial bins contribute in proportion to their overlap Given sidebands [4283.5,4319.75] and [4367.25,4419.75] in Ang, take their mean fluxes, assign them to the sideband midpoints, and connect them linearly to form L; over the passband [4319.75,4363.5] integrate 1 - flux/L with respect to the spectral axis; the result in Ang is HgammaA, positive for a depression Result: -1.7 Ang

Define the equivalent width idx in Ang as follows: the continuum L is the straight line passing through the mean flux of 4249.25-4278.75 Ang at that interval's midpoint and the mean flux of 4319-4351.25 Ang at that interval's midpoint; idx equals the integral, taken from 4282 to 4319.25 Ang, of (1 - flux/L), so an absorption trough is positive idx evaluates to 3.8 Ang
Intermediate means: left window 16.2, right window 15.7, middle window 14.4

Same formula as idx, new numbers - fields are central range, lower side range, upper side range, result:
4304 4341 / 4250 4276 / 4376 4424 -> 3.1 Ang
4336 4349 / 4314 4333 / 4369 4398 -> 1.8 Ang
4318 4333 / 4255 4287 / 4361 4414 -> 0.0 Ang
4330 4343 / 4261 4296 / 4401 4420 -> 1.1 Ang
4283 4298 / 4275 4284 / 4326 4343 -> 0.9 Ang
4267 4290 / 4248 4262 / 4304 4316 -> -1.3 Ang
